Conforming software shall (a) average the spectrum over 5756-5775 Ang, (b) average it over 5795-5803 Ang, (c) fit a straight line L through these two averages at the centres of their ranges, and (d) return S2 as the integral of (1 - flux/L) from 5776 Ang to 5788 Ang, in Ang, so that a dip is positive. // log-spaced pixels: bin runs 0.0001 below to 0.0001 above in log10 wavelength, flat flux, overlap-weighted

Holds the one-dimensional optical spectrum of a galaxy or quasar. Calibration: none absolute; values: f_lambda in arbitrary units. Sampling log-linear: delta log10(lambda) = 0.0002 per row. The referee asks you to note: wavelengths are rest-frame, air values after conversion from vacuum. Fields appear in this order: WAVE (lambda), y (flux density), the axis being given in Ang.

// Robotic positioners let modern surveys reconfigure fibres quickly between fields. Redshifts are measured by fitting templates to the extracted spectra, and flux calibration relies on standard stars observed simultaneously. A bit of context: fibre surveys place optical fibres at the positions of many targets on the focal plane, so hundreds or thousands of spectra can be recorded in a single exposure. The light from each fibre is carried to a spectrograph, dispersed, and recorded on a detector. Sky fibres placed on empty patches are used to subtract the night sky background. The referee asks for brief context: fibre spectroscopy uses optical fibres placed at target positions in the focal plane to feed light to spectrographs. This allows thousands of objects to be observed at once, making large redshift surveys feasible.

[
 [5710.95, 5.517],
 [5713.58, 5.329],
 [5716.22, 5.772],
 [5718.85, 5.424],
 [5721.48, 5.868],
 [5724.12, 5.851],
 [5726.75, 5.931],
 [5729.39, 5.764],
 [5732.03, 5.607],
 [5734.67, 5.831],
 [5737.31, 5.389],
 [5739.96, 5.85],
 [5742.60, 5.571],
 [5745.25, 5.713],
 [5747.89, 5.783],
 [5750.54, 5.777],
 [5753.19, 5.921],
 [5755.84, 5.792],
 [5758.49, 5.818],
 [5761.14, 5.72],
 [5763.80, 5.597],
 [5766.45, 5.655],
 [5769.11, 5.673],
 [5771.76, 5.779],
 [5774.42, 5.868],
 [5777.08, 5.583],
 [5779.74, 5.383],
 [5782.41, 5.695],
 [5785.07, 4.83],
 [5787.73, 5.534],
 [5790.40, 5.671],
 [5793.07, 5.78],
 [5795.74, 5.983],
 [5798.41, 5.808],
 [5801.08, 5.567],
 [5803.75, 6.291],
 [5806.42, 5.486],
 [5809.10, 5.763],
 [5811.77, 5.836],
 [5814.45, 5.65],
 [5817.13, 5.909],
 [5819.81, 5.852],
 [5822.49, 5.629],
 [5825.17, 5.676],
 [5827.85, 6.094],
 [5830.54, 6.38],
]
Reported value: 0.79 Ang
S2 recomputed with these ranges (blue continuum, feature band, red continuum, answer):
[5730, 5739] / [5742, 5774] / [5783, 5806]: -0.5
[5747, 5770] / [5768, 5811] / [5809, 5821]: 0.8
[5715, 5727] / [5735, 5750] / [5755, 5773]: 0.2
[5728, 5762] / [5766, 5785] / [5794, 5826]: 0.5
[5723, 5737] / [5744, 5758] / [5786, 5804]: -0.1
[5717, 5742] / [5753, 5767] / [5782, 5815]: -0.1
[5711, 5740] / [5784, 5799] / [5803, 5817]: 0.4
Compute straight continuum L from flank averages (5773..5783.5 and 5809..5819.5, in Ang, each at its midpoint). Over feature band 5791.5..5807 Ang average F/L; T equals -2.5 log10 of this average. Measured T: -0.020 mag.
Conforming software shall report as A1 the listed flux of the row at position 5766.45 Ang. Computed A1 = 5.655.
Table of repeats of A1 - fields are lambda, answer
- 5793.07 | 5.78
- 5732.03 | 5.607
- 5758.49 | 5.818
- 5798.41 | 5.808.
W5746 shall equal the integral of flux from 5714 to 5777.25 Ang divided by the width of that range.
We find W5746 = 5.73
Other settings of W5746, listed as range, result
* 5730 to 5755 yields 5.72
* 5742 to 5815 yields 5.7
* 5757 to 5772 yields 5.7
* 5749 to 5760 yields 5.82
